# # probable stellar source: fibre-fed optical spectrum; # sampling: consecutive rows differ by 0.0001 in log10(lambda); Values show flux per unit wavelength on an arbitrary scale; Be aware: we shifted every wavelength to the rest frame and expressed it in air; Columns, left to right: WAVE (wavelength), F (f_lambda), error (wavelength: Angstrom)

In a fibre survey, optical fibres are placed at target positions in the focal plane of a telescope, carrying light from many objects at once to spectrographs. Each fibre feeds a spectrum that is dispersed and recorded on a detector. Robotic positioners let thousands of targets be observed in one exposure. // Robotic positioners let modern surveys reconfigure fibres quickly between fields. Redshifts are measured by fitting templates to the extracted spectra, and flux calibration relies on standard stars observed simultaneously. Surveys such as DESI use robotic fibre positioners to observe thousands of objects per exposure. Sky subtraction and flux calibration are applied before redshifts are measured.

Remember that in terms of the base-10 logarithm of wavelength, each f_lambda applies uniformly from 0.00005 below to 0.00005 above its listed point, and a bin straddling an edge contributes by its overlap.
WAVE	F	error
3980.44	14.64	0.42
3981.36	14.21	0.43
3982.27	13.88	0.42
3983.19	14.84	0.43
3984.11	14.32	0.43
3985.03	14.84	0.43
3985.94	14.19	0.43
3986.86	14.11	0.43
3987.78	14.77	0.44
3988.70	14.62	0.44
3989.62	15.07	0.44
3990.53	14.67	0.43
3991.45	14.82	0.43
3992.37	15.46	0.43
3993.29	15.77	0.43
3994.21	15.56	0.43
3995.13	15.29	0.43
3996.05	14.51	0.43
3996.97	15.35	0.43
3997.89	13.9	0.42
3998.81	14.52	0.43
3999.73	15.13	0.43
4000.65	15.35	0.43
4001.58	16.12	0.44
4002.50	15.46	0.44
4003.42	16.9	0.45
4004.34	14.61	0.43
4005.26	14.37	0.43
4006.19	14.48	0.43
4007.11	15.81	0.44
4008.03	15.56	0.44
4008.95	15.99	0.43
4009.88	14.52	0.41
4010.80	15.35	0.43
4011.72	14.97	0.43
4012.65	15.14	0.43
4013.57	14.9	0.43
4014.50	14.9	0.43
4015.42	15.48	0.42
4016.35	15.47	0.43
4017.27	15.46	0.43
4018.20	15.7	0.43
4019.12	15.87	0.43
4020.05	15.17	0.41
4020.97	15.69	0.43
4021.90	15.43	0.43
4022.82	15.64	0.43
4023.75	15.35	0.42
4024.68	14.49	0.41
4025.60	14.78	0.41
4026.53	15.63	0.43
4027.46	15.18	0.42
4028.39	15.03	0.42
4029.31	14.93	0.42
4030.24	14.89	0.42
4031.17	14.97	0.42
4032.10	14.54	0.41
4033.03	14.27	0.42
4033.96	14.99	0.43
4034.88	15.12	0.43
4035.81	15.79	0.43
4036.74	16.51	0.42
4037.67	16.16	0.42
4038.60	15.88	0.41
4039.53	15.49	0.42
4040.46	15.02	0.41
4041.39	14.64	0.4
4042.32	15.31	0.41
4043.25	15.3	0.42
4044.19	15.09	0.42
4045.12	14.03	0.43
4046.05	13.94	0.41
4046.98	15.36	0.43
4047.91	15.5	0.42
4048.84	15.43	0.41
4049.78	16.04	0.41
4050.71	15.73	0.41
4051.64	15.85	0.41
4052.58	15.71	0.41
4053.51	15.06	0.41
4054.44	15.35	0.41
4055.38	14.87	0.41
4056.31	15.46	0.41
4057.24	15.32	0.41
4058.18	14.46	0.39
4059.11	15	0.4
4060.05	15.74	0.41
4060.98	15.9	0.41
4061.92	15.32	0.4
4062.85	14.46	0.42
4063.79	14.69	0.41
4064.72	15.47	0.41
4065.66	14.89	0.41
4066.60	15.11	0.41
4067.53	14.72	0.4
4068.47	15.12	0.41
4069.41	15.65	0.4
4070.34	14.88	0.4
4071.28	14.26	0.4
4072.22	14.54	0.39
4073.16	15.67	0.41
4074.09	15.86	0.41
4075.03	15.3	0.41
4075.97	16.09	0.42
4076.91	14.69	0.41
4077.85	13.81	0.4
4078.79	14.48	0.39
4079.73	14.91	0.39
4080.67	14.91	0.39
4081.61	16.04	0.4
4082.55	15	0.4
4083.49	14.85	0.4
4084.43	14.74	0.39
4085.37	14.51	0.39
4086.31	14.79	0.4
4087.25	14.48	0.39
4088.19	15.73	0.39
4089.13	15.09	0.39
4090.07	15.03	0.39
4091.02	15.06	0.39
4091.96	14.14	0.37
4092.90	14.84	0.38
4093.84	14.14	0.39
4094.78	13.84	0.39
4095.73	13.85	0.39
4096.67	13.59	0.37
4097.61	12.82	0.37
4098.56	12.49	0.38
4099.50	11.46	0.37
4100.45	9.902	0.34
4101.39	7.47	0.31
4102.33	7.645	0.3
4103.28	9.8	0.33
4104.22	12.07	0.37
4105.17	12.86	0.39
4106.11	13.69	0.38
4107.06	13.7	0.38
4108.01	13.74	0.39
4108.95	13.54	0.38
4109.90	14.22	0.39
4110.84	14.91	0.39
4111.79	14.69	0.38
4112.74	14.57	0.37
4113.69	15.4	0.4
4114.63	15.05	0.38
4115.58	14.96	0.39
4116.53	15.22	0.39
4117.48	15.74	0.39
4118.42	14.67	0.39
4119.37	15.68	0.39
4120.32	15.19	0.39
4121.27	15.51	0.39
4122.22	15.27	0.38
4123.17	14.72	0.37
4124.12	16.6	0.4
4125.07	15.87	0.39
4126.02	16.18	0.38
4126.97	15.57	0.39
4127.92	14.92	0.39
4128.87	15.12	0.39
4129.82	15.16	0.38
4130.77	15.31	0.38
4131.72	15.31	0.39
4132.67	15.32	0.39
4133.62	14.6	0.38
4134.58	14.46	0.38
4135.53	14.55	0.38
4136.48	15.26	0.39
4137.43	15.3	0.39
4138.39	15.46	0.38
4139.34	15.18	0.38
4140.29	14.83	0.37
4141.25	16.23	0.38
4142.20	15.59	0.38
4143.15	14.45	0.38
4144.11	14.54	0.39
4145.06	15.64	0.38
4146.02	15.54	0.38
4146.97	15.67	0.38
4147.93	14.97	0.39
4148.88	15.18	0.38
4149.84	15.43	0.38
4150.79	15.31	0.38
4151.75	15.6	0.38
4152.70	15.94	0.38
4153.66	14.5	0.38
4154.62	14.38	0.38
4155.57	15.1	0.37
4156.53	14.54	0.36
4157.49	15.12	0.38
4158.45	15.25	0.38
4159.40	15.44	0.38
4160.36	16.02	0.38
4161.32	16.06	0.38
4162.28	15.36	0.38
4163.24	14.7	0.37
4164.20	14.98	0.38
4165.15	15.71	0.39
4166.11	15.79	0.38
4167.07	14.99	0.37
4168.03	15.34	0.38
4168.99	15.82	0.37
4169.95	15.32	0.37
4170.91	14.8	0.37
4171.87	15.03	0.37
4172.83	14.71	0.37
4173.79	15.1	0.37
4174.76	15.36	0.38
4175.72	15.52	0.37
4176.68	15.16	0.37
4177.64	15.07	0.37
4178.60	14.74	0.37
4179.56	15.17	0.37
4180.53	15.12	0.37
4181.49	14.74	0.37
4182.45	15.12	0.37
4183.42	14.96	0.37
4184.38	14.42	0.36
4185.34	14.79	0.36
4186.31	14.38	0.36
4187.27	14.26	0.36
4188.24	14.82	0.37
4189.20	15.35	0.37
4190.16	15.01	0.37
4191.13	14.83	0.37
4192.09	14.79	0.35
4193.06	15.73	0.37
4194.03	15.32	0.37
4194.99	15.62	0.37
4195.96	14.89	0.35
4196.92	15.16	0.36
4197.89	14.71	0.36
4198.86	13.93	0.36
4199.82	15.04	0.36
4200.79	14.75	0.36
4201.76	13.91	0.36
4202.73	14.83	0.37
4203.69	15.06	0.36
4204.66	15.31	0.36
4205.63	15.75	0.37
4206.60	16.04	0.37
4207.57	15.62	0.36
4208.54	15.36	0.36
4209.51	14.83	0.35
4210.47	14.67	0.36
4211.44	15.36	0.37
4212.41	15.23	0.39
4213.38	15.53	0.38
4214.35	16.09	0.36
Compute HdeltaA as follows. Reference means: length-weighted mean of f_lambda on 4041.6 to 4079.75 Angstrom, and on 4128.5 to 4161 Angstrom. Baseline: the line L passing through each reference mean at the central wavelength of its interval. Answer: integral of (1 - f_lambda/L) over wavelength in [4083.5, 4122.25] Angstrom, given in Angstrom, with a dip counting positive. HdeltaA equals 3.5 Angstrom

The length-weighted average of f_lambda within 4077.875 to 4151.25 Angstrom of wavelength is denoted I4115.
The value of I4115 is 14.5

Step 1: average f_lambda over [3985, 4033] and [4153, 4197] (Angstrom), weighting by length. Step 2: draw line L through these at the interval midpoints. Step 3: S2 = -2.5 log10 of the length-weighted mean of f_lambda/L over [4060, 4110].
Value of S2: 0.08 mag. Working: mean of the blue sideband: 15.1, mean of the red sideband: 15.1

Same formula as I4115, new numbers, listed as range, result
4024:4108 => 14.6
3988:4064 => 15.2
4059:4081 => 15.1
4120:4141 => 15.3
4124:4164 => 15.3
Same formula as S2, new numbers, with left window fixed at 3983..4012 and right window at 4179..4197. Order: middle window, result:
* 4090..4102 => 0.17 mag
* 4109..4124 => 0.00 mag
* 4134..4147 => -0.01 mag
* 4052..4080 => -0.01 mag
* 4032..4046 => -0.01 mag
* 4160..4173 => -0.03 mag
